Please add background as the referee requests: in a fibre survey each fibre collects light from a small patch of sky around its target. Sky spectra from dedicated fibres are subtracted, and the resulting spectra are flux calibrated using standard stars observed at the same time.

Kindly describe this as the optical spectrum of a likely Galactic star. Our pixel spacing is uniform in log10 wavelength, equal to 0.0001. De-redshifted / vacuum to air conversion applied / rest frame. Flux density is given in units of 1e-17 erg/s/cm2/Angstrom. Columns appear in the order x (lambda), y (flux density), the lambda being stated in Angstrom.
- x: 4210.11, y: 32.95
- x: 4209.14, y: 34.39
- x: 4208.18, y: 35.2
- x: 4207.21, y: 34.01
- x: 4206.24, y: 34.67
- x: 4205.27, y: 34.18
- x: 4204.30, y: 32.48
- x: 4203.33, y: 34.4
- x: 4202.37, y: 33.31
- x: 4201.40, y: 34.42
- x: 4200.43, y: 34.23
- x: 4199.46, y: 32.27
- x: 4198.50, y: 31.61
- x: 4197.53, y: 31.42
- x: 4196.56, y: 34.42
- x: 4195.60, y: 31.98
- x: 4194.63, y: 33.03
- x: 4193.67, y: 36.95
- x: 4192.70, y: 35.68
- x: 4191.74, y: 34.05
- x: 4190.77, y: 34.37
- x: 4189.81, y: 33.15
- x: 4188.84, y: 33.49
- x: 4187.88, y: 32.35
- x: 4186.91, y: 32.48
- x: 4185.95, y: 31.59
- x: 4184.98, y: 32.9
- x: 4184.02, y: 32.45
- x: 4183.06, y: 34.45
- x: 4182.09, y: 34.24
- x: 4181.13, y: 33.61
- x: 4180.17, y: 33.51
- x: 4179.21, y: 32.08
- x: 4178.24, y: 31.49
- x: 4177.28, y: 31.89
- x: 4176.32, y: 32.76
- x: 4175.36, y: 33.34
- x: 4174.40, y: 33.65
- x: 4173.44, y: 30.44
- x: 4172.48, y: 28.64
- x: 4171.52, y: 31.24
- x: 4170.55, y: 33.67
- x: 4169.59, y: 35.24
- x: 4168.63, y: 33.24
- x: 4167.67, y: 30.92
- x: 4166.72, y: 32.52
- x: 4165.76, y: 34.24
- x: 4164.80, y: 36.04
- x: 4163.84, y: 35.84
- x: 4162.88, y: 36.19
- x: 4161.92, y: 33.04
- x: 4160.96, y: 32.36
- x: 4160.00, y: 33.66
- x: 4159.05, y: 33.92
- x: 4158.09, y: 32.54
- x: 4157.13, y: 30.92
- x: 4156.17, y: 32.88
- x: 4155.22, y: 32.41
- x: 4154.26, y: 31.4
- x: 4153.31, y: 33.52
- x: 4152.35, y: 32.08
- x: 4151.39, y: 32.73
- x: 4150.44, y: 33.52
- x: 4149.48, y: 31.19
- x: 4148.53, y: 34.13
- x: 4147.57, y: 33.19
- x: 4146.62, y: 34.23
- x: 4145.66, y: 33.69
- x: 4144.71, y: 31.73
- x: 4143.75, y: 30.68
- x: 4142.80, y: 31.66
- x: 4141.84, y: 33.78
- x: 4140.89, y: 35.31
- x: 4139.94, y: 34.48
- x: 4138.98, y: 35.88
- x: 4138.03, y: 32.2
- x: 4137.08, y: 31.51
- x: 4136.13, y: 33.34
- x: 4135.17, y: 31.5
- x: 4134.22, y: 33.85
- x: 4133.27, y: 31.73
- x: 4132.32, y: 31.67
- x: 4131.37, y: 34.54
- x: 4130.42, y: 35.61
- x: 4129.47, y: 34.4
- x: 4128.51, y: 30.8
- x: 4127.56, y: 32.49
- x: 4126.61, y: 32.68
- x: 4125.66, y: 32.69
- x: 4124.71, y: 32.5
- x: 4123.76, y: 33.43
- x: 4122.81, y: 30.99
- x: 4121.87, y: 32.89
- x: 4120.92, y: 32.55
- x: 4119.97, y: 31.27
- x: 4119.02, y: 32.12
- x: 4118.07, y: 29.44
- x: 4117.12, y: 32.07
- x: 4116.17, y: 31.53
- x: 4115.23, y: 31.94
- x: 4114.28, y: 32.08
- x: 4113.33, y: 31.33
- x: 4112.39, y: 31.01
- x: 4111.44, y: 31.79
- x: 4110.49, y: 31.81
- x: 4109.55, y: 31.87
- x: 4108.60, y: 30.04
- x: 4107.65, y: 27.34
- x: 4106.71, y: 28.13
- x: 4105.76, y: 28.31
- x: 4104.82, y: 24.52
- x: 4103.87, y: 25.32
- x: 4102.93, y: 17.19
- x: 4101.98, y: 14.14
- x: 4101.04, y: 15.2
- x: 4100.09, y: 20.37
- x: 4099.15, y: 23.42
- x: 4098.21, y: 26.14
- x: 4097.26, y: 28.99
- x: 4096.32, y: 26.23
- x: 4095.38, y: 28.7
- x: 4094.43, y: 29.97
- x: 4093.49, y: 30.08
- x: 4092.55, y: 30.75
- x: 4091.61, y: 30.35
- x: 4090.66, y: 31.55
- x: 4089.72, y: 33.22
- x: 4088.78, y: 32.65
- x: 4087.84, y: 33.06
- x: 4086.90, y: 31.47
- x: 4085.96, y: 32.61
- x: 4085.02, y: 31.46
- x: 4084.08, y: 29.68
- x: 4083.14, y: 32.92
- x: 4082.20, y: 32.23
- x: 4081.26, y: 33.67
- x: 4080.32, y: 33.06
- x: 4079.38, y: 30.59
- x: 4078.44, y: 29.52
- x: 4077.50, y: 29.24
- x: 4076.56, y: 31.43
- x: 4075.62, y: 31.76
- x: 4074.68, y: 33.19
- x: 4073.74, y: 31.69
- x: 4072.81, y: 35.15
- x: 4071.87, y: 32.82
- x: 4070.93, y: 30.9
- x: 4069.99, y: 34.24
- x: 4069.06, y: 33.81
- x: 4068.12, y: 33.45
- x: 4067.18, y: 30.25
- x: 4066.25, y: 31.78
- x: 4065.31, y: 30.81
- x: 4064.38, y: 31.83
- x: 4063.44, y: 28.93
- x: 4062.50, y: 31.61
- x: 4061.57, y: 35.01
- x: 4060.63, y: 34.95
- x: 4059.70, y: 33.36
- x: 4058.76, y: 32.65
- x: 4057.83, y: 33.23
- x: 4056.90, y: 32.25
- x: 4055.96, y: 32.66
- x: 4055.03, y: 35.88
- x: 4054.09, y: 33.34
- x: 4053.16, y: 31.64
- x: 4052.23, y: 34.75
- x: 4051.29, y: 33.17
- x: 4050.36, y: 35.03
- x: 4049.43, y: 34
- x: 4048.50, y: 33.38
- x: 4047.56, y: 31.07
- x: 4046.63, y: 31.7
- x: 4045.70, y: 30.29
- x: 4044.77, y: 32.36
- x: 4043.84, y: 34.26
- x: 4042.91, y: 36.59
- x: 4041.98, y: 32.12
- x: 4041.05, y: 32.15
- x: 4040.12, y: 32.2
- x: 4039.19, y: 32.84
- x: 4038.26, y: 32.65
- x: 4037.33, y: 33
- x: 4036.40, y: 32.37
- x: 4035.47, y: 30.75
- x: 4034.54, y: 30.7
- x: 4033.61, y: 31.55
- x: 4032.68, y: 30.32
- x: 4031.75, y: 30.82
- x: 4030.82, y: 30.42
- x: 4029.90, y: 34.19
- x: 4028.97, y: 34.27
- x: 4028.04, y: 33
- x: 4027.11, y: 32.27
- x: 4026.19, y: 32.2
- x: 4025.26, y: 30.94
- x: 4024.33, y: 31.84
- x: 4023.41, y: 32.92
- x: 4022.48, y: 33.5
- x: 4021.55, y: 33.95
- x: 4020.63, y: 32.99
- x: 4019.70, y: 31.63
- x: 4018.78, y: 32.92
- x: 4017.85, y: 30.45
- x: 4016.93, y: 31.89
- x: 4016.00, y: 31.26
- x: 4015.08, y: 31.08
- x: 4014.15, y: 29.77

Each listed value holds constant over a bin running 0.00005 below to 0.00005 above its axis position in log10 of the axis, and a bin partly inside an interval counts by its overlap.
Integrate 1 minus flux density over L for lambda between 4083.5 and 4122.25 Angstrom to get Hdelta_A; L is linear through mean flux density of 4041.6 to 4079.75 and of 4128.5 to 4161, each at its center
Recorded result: 4.6 Angstrom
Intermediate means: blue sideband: 32.6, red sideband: 33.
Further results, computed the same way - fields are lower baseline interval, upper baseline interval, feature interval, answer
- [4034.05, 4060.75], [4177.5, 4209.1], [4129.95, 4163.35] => 0.2 Angstrom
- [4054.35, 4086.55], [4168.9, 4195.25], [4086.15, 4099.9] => 1.2 Angstrom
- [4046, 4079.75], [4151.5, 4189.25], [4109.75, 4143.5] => 0.2 Angstrom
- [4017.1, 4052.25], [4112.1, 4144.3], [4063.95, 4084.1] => 0.3 Angstrom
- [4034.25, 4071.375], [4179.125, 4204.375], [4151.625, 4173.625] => 0.2 Angstrom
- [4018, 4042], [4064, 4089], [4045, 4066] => -0.4 Angstrom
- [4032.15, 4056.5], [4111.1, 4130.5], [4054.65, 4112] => 4.0 Angstrom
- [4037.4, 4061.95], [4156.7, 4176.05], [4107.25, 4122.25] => 0.8 Angstrom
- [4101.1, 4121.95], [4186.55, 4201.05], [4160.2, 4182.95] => -0.7 Angstrom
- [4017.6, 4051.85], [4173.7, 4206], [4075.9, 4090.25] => 0.4 Angstrom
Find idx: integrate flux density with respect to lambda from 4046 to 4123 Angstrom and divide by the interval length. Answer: 30.7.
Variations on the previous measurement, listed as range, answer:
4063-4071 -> 31.8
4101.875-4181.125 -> 32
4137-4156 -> 33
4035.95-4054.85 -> 33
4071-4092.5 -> 31.9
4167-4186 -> 32.6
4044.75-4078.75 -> 32.5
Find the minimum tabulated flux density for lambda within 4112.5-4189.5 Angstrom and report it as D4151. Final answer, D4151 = 28.64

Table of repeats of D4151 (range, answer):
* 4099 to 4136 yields 14.14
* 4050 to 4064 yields 28.93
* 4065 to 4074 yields 30.25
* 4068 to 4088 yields 29.24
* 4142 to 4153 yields 30.68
